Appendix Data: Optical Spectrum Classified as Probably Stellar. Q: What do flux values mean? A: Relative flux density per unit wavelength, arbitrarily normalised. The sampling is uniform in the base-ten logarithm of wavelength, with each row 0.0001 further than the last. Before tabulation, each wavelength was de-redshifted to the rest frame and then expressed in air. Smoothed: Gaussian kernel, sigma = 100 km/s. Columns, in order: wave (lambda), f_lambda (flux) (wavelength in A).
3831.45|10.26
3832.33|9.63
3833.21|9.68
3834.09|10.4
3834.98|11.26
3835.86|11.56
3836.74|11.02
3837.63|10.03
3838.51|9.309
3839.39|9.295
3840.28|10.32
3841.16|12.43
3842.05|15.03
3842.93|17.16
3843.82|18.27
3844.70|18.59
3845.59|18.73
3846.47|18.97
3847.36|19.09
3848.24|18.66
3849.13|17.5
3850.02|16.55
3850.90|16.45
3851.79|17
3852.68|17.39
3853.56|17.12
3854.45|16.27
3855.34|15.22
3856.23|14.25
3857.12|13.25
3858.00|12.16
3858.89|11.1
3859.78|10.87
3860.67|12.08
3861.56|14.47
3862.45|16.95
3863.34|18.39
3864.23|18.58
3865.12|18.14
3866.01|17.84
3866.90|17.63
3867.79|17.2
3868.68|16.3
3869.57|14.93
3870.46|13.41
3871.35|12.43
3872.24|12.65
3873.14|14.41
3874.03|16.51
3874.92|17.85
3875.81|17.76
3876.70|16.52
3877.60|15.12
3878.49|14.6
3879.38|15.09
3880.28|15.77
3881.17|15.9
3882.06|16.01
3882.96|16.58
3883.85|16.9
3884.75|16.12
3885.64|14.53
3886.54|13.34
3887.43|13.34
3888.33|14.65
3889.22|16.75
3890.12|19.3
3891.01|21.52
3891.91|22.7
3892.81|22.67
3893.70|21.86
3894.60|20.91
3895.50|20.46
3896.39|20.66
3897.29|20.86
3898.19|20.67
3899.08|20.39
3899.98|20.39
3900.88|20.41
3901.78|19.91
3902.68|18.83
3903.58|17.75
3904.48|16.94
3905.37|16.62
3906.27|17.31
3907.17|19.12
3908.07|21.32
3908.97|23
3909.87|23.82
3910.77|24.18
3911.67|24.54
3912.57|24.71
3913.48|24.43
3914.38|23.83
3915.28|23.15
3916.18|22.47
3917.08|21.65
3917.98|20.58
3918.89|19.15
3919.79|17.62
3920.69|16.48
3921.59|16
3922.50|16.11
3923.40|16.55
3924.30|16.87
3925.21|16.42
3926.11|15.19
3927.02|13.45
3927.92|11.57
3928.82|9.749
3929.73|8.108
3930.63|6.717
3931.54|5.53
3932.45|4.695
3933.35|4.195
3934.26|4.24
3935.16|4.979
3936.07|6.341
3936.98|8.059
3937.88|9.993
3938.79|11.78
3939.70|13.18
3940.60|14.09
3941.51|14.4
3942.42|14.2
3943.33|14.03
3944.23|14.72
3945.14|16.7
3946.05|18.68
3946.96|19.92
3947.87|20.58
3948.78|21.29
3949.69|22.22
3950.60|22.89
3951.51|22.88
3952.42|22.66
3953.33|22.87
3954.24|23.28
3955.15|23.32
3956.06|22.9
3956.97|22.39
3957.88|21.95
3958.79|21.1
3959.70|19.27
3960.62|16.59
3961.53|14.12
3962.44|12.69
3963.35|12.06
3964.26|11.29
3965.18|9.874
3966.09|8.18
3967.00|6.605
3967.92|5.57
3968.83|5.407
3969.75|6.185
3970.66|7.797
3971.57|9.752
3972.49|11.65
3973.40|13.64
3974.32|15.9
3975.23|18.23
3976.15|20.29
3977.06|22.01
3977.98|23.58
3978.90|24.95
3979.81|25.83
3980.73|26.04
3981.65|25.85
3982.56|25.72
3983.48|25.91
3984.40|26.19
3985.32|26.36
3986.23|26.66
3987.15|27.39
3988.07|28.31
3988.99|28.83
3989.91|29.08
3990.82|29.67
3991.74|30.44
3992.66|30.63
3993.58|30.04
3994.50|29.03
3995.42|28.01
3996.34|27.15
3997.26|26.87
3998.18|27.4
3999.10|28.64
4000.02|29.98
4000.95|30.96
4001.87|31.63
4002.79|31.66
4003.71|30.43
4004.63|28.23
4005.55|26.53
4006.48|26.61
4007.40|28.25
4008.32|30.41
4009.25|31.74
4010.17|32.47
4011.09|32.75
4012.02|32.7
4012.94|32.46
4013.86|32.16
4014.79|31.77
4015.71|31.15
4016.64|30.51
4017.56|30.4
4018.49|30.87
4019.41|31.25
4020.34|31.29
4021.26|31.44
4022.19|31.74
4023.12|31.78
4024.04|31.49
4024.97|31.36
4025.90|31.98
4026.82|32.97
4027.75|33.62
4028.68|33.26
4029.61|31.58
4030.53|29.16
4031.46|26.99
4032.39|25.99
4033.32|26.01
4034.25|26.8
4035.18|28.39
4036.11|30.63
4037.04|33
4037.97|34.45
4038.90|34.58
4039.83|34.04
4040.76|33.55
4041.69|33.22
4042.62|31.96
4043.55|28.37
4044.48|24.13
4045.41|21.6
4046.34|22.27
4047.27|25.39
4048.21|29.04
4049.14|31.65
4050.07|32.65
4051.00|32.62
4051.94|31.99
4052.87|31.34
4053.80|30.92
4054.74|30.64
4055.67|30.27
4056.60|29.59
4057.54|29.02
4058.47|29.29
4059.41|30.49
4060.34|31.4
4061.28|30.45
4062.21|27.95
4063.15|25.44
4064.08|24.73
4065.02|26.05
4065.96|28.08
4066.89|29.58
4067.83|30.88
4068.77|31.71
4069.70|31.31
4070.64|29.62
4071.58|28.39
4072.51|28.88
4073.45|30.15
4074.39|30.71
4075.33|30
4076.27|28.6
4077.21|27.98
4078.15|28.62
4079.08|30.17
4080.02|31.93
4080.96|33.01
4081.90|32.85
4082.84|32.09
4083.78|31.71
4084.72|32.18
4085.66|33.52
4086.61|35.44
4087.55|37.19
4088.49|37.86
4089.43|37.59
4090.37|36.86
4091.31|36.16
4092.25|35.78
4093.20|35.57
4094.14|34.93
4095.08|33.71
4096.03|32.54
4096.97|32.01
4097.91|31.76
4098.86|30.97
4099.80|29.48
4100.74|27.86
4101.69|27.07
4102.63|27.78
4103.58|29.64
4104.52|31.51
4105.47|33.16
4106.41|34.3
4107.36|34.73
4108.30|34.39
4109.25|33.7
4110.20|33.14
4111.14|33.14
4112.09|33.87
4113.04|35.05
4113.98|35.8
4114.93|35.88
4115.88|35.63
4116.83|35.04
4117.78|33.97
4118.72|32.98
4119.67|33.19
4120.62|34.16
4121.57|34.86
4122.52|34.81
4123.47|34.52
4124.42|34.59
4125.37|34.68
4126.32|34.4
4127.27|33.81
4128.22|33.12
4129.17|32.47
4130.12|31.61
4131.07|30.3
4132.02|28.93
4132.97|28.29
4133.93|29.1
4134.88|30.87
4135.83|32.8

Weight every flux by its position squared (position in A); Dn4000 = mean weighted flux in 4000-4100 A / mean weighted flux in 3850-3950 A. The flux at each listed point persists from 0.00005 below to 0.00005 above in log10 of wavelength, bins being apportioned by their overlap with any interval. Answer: 2.0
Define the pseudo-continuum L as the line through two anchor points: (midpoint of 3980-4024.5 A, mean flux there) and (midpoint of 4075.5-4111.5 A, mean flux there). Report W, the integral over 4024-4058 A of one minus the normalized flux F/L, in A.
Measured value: 0.7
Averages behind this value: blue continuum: 29.5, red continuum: 32.6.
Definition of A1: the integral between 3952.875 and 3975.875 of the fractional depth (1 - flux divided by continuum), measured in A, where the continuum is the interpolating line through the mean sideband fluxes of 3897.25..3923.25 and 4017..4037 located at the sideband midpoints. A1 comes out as 9.6 A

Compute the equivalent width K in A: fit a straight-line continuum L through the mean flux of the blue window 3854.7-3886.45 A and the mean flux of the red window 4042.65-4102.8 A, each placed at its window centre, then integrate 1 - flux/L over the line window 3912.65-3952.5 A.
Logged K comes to 9.5 A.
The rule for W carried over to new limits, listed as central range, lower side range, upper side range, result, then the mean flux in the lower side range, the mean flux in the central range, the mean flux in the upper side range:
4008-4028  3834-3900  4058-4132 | -3.7 A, 16.1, 31.7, 32.2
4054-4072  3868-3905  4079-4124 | 0.8 A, 17.4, 29.2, 33.5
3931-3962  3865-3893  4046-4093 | 8.3 A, 16.3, 15.9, 30.9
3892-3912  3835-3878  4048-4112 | -2.2 A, 15.2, 20.6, 31.4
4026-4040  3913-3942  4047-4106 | -2.5 A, 13.7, 30.7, 31.1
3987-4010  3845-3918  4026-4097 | -2.5 A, 17.9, 29.2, 30.9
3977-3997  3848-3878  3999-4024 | 0.7 A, 15.7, 27.3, 30.8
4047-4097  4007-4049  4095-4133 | 0.6 A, 30.5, 31.3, 32.8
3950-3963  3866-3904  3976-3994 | 1.9 A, 17.4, 20.6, 26.8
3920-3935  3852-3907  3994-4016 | 7.2 A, 16.8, 11.3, 30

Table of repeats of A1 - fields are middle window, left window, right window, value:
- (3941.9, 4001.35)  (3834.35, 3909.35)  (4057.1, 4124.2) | 7.3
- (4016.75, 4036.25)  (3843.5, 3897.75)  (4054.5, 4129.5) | -2.1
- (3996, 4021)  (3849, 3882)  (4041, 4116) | -4.0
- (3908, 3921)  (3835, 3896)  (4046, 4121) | -1.8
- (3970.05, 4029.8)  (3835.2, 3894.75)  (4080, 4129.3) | -4.0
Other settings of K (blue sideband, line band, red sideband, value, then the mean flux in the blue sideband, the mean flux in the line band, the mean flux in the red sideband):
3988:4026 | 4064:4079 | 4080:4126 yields 1.5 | 30.2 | 29.2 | 33.6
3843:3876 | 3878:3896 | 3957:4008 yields 0.0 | 16.1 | 17.5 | 22.1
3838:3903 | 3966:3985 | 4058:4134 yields 5.4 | 16.6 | 17.2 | 32.1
